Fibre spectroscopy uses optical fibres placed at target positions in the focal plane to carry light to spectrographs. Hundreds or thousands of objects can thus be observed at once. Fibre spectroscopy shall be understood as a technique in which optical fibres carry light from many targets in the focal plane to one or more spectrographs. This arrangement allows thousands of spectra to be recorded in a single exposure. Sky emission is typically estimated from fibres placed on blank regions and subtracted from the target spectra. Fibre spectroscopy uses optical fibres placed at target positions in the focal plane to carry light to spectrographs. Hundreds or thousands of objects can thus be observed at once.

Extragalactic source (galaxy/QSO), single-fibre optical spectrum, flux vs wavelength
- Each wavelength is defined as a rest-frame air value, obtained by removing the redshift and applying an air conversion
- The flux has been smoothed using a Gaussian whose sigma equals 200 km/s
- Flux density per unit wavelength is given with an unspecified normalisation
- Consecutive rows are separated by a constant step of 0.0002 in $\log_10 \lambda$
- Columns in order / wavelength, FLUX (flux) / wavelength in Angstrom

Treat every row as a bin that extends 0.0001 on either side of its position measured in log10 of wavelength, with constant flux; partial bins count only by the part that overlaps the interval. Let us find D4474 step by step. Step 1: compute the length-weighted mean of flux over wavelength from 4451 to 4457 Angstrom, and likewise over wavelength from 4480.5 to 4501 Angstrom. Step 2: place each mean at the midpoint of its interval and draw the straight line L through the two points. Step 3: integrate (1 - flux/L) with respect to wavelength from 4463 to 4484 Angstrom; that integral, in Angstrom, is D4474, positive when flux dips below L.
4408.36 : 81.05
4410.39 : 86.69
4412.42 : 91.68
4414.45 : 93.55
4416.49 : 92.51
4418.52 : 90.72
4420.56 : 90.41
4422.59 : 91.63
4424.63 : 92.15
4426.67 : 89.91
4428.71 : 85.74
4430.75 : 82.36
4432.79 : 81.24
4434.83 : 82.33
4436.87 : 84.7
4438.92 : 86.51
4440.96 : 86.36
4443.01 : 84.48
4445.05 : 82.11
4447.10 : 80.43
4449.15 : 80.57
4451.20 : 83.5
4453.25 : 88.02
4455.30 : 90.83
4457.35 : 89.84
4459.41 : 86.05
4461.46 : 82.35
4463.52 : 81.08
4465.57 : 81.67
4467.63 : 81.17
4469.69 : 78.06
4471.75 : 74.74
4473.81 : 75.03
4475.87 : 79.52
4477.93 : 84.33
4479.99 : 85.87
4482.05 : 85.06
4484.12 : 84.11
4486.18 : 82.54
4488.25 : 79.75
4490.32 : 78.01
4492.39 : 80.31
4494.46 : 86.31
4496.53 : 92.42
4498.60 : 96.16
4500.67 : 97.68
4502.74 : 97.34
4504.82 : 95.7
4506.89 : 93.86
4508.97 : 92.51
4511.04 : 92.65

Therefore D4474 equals 1.5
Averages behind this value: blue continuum 88.3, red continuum 85.8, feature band 80.8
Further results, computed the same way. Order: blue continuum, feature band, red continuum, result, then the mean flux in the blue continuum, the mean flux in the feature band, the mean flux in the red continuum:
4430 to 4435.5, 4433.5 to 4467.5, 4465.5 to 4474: -1.81 Angstrom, 82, 84.3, 78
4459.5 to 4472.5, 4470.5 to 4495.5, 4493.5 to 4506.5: 1.73 Angstrom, 80.4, 81.3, 94.3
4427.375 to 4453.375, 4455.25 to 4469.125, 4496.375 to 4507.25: 0.62 Angstrom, 83.6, 84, 95.9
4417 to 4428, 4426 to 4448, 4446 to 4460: 1.05 Angstrom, 90.9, 84.1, 85.5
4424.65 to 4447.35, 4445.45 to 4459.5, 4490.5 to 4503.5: 0.15 Angstrom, 84.7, 85.4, 90.7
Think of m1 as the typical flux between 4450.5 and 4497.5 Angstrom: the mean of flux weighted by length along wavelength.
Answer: 83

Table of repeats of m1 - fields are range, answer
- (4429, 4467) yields 84.1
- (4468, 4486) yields 81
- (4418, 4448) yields 86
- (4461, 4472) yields 80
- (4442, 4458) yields 84.9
